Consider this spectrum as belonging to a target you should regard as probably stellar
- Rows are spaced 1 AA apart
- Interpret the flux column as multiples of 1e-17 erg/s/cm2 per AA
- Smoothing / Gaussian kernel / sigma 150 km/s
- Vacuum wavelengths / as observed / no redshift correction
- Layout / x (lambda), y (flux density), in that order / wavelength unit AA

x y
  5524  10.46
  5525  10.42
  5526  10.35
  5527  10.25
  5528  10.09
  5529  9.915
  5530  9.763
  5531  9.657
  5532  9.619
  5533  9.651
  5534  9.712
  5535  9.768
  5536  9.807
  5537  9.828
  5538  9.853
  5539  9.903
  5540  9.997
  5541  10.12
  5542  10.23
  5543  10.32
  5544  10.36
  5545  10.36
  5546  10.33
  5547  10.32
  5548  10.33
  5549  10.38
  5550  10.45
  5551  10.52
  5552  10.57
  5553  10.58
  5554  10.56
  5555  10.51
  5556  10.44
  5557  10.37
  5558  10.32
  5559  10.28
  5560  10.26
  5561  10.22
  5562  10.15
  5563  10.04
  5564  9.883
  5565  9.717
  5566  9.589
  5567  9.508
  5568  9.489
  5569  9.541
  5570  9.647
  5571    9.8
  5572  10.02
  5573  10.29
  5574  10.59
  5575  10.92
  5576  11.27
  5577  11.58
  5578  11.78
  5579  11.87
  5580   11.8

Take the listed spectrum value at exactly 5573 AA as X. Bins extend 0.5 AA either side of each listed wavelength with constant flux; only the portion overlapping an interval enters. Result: 10.29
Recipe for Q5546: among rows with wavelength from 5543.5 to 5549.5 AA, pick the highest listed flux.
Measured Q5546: 10.38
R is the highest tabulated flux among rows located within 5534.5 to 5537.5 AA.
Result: 9.828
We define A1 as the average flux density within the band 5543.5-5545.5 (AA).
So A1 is 10.4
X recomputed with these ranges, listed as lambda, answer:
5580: 11.8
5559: 10.28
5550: 10.45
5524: 10.46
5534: 9.712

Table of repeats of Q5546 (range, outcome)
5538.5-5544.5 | 10.36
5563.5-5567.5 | 9.883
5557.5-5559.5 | 10.32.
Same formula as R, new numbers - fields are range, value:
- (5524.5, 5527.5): 10.42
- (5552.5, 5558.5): 10.58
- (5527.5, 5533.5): 10.09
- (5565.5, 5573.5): 10.29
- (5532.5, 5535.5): 9.768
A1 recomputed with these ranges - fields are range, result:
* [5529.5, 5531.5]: 9.71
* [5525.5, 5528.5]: 10.2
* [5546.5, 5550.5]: 10.4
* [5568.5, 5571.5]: 9.66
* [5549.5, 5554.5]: 10.5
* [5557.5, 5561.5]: 10.3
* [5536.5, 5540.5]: 9.9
